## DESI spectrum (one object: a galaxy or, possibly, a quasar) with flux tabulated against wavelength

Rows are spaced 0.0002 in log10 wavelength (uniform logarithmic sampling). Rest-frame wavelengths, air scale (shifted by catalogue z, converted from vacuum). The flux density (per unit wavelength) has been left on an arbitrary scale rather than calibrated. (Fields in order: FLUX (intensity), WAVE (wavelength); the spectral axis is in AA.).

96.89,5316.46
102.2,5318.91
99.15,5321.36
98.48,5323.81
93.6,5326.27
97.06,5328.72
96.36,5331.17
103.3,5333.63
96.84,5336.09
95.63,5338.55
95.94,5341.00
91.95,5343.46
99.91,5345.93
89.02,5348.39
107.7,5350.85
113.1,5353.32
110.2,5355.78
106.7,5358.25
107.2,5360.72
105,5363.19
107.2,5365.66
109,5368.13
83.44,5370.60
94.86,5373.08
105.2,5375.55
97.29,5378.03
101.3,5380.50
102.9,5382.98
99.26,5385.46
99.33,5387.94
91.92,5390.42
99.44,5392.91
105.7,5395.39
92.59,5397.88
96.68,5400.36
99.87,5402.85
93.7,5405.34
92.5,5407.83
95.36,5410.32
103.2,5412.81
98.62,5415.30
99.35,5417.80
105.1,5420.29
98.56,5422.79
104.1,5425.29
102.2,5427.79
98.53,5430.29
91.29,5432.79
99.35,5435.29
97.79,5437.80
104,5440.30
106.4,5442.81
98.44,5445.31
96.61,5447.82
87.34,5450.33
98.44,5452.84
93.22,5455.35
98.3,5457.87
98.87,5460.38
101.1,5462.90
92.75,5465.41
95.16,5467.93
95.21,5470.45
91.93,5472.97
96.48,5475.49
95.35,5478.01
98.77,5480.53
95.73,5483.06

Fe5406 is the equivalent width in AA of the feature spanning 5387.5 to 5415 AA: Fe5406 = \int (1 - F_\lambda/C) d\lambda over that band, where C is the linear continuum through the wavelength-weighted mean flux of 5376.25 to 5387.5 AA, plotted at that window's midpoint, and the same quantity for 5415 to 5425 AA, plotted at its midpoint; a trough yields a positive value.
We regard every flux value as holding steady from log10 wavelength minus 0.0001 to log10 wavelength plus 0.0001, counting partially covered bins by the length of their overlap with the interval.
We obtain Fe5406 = 0.9 AA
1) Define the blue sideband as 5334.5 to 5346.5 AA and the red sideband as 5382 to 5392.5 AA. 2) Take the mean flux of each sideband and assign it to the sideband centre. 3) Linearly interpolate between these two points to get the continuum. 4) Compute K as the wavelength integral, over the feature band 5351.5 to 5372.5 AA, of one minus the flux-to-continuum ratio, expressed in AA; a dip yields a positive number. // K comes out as -1.71 AA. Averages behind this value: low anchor 96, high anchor 98.3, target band 105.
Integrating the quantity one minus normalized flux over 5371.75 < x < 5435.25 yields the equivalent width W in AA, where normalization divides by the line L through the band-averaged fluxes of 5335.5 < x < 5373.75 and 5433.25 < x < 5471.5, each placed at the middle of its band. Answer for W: 0.3 AA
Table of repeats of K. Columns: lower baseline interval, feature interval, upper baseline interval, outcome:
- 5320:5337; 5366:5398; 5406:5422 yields -0.20 AA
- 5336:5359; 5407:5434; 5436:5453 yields -0.02 AA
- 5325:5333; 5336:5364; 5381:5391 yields -1.29 AA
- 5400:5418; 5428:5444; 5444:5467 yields -0.51 AA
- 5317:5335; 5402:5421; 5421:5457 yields 0.03 AA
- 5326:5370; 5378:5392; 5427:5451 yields 0.19 AA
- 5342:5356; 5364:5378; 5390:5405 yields -0.03 AA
